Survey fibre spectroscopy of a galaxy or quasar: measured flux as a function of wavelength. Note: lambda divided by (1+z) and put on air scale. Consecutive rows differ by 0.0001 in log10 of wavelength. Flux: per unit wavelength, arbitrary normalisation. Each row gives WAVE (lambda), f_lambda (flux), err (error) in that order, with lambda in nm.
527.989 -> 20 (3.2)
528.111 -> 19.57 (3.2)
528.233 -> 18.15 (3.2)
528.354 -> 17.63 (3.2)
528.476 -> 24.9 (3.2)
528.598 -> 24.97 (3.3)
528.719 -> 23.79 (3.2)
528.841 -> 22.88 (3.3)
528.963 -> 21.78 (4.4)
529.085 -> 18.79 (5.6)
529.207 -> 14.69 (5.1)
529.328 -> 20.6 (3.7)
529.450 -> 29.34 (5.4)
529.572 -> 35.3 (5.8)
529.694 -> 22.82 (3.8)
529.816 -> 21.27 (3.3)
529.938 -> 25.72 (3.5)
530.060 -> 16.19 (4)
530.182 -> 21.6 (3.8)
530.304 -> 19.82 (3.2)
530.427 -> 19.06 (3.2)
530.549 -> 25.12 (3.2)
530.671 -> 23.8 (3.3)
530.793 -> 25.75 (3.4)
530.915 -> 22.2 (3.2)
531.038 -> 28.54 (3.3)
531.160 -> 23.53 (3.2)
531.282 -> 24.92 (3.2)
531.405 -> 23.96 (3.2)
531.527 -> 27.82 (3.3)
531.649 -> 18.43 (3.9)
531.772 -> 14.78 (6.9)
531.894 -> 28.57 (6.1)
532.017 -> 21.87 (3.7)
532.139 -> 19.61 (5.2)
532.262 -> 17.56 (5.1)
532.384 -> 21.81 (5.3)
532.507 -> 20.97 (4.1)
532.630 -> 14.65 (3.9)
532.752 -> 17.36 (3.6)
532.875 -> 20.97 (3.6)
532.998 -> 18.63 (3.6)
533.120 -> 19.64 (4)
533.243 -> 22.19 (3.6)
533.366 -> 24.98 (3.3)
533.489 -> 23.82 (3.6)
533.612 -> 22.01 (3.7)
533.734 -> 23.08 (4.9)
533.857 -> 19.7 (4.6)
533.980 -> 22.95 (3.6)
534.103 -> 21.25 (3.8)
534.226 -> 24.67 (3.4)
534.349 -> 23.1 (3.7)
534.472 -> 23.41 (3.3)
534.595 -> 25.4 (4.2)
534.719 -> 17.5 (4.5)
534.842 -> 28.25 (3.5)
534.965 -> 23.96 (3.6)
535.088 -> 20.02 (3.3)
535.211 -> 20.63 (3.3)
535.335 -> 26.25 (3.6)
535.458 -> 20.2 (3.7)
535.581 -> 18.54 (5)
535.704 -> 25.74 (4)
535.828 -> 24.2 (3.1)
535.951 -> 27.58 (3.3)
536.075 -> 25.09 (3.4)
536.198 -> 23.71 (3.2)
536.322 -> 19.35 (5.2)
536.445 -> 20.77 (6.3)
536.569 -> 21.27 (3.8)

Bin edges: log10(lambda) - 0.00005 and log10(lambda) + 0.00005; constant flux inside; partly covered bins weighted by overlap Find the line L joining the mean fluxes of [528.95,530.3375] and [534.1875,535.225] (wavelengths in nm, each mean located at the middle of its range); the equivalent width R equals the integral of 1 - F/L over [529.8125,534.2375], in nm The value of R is 0.17 nm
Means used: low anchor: 22.4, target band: 21.8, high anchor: 23.1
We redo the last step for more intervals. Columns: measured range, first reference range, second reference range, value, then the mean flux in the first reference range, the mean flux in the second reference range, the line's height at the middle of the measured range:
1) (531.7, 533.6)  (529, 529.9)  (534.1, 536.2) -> 0.23 nm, 23.3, 23.3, 23.3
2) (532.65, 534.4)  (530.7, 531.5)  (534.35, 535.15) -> 0.16 nm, 24.9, 23.1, 23.7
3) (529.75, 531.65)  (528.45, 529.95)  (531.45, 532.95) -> -0.11 nm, 23.5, 20.4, 21.9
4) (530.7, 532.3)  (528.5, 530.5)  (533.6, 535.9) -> -0.03 nm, 22.5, 22.7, 22.6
